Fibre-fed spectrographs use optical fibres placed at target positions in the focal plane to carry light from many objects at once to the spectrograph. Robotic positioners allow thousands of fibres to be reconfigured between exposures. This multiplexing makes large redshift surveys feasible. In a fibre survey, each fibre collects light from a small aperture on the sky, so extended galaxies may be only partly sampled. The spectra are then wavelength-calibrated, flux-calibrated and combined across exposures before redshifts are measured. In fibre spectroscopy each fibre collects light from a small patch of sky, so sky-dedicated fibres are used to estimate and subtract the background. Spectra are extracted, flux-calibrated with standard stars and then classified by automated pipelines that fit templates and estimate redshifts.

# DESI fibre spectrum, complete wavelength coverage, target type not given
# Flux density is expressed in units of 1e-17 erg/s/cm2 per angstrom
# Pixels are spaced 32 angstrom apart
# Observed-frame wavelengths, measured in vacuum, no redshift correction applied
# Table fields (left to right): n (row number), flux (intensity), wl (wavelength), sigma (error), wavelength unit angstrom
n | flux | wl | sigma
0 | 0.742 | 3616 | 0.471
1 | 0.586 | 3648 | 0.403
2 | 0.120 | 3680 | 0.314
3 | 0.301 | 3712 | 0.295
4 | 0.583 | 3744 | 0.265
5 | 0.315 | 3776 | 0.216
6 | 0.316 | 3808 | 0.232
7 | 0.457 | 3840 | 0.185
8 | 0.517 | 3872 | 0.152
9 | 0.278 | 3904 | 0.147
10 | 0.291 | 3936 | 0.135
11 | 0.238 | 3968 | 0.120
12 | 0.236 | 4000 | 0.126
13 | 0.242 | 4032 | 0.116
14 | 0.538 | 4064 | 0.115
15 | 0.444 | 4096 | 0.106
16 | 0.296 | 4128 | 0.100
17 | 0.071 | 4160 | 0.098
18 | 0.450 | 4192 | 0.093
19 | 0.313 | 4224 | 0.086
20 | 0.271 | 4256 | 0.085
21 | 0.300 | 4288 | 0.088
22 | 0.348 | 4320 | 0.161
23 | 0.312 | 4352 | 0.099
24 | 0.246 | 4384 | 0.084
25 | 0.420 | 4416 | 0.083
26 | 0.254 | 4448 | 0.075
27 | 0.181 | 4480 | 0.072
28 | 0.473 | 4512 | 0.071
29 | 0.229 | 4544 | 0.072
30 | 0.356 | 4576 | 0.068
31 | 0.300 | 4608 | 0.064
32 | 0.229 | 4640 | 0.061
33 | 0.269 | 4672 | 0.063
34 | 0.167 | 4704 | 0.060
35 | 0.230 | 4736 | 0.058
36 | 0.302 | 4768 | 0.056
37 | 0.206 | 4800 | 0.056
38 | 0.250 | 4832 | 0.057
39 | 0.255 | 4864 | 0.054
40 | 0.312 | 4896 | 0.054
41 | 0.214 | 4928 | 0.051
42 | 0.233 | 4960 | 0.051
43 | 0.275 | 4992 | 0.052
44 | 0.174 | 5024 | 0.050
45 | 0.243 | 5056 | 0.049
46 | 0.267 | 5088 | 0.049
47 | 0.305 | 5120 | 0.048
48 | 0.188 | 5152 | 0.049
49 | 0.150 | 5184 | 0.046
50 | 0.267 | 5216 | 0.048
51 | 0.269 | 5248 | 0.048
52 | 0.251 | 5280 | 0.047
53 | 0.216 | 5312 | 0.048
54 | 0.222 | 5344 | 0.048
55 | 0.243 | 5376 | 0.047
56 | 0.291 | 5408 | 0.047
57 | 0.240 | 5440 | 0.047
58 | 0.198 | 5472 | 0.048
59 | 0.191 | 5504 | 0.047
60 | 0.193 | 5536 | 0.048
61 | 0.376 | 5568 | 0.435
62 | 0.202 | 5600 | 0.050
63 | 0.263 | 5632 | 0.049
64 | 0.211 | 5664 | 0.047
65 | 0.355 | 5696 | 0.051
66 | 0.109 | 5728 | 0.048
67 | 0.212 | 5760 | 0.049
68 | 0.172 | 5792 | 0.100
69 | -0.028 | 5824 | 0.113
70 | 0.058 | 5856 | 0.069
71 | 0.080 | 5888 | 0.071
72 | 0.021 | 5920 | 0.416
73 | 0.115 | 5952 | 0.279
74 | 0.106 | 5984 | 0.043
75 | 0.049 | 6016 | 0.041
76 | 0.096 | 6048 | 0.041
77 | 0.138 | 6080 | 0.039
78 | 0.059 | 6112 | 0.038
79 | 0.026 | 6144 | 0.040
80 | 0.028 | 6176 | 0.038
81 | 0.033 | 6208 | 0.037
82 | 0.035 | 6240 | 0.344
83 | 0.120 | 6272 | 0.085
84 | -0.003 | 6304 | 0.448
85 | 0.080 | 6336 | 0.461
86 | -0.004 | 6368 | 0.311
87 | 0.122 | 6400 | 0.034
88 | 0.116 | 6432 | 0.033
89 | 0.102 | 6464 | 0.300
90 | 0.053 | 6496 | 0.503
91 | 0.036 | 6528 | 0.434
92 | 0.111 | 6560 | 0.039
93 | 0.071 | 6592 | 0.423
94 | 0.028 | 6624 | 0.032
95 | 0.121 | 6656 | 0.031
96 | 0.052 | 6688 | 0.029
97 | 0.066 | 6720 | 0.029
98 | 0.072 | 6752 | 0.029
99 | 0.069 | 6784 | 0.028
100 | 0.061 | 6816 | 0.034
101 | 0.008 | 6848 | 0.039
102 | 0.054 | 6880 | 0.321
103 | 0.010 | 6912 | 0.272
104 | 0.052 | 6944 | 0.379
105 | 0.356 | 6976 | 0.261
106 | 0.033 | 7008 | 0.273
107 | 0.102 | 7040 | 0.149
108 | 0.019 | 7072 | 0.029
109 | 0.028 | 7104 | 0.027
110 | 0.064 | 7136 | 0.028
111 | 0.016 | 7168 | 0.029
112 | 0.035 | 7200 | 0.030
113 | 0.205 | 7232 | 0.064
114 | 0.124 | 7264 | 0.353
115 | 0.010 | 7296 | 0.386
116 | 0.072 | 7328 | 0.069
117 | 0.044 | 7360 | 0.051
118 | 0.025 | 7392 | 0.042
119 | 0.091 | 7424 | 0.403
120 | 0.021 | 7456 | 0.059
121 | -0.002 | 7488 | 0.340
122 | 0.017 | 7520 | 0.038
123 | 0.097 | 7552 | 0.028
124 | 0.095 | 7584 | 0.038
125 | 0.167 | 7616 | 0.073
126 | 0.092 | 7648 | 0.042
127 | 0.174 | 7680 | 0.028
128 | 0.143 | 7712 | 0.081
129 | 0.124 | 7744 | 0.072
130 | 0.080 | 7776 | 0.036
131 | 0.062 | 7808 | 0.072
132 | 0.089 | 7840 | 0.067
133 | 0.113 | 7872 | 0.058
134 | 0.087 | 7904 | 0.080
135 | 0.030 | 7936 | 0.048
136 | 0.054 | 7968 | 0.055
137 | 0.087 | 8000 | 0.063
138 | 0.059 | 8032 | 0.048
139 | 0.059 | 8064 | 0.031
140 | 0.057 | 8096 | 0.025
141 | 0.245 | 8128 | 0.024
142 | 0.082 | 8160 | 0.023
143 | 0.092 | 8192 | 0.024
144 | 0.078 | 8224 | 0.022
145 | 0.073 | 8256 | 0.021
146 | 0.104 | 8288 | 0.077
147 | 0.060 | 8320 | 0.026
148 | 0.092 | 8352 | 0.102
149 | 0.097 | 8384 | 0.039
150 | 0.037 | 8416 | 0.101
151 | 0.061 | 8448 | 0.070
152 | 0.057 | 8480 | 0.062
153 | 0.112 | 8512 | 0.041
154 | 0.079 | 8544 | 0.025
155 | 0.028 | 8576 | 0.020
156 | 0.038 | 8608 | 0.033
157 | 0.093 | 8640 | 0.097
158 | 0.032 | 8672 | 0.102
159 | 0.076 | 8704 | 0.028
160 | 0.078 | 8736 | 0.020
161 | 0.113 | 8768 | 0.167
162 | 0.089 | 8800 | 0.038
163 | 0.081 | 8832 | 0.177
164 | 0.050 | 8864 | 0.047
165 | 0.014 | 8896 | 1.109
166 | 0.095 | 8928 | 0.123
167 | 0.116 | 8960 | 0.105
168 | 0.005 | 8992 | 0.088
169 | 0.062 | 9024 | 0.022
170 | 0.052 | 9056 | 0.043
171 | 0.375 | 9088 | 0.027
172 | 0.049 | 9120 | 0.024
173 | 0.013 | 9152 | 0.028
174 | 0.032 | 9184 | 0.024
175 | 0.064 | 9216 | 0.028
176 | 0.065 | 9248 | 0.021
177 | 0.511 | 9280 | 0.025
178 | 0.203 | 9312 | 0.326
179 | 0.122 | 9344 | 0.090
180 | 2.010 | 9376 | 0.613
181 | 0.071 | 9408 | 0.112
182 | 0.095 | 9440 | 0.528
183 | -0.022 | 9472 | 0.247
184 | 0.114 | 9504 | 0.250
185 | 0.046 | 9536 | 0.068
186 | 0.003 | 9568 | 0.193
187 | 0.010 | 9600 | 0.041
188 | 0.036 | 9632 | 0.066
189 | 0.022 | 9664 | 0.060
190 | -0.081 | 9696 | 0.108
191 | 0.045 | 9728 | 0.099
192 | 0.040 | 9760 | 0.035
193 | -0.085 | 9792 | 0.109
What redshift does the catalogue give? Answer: 0.869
